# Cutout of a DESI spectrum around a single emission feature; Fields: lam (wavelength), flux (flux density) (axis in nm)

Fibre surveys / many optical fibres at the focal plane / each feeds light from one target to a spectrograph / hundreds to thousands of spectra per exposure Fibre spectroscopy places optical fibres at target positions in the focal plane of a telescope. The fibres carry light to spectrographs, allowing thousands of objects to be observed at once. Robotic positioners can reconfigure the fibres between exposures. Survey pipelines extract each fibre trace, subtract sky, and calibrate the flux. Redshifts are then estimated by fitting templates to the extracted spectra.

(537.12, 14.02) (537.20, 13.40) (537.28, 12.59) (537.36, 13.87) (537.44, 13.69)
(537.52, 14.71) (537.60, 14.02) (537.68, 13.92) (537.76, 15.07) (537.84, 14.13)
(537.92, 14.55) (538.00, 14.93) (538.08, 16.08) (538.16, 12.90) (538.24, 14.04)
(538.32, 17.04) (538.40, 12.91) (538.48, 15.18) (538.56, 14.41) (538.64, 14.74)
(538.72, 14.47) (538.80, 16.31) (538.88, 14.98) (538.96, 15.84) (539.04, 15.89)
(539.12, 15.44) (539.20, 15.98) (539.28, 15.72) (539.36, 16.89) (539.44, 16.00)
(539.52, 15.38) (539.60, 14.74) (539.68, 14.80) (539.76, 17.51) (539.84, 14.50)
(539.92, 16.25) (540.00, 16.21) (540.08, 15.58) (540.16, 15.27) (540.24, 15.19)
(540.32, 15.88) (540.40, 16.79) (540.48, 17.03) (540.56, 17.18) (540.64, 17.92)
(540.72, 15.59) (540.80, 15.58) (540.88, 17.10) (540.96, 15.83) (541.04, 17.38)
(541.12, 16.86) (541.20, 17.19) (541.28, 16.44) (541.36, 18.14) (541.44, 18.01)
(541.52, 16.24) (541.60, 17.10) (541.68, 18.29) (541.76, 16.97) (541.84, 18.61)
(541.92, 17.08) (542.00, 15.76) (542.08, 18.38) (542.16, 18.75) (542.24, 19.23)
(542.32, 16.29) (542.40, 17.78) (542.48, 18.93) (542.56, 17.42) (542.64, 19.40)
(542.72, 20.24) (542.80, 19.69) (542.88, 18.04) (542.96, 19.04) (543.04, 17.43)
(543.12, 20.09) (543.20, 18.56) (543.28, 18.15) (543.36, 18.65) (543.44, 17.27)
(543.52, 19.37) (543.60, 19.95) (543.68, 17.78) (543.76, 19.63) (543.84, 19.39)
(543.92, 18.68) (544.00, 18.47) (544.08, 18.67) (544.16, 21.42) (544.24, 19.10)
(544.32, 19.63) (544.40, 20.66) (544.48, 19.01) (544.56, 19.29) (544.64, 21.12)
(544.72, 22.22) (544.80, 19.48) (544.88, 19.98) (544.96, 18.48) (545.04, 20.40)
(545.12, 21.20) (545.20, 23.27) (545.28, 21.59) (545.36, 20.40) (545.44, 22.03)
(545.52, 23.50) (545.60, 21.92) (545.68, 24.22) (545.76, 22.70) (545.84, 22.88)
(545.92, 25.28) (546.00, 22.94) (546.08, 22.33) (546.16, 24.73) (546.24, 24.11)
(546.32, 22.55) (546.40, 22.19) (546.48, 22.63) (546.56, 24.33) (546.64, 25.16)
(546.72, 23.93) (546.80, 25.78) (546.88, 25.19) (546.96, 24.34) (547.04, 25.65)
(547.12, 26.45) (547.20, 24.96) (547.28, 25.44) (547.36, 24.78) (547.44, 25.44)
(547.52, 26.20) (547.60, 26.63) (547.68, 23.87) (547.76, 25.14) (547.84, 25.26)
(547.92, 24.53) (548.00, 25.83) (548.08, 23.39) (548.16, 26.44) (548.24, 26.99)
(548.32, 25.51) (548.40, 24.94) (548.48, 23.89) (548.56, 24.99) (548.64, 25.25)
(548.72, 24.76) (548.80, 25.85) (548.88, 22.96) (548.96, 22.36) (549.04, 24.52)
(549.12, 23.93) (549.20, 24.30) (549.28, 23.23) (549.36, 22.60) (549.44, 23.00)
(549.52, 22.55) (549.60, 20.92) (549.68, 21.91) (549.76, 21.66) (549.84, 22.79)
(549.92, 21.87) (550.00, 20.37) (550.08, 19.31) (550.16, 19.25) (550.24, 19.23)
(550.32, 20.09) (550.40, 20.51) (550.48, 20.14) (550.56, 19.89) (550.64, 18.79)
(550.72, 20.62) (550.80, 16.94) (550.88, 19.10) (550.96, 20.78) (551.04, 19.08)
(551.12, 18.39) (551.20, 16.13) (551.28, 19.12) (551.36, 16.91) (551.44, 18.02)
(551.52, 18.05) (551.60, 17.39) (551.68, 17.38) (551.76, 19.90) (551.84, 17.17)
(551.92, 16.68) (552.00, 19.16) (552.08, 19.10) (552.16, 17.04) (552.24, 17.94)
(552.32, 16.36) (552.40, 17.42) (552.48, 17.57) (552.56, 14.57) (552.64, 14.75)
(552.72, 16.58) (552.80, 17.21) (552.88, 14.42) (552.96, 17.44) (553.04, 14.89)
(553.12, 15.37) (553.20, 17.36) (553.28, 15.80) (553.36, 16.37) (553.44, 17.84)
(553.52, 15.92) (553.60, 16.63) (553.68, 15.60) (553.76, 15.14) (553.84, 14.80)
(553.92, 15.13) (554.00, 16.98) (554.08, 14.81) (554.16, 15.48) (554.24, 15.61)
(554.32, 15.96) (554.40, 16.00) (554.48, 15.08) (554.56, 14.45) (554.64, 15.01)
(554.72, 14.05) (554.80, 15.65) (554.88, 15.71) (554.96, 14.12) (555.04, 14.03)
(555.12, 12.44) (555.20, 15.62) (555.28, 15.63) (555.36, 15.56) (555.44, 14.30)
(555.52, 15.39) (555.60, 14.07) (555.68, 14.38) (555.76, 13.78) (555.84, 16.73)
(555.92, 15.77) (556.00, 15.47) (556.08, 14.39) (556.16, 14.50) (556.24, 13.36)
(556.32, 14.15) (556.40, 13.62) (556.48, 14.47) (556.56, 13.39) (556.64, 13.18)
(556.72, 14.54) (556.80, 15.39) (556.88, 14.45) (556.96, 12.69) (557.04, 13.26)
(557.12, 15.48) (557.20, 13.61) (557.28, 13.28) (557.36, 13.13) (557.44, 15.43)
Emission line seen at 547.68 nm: C IV 1549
